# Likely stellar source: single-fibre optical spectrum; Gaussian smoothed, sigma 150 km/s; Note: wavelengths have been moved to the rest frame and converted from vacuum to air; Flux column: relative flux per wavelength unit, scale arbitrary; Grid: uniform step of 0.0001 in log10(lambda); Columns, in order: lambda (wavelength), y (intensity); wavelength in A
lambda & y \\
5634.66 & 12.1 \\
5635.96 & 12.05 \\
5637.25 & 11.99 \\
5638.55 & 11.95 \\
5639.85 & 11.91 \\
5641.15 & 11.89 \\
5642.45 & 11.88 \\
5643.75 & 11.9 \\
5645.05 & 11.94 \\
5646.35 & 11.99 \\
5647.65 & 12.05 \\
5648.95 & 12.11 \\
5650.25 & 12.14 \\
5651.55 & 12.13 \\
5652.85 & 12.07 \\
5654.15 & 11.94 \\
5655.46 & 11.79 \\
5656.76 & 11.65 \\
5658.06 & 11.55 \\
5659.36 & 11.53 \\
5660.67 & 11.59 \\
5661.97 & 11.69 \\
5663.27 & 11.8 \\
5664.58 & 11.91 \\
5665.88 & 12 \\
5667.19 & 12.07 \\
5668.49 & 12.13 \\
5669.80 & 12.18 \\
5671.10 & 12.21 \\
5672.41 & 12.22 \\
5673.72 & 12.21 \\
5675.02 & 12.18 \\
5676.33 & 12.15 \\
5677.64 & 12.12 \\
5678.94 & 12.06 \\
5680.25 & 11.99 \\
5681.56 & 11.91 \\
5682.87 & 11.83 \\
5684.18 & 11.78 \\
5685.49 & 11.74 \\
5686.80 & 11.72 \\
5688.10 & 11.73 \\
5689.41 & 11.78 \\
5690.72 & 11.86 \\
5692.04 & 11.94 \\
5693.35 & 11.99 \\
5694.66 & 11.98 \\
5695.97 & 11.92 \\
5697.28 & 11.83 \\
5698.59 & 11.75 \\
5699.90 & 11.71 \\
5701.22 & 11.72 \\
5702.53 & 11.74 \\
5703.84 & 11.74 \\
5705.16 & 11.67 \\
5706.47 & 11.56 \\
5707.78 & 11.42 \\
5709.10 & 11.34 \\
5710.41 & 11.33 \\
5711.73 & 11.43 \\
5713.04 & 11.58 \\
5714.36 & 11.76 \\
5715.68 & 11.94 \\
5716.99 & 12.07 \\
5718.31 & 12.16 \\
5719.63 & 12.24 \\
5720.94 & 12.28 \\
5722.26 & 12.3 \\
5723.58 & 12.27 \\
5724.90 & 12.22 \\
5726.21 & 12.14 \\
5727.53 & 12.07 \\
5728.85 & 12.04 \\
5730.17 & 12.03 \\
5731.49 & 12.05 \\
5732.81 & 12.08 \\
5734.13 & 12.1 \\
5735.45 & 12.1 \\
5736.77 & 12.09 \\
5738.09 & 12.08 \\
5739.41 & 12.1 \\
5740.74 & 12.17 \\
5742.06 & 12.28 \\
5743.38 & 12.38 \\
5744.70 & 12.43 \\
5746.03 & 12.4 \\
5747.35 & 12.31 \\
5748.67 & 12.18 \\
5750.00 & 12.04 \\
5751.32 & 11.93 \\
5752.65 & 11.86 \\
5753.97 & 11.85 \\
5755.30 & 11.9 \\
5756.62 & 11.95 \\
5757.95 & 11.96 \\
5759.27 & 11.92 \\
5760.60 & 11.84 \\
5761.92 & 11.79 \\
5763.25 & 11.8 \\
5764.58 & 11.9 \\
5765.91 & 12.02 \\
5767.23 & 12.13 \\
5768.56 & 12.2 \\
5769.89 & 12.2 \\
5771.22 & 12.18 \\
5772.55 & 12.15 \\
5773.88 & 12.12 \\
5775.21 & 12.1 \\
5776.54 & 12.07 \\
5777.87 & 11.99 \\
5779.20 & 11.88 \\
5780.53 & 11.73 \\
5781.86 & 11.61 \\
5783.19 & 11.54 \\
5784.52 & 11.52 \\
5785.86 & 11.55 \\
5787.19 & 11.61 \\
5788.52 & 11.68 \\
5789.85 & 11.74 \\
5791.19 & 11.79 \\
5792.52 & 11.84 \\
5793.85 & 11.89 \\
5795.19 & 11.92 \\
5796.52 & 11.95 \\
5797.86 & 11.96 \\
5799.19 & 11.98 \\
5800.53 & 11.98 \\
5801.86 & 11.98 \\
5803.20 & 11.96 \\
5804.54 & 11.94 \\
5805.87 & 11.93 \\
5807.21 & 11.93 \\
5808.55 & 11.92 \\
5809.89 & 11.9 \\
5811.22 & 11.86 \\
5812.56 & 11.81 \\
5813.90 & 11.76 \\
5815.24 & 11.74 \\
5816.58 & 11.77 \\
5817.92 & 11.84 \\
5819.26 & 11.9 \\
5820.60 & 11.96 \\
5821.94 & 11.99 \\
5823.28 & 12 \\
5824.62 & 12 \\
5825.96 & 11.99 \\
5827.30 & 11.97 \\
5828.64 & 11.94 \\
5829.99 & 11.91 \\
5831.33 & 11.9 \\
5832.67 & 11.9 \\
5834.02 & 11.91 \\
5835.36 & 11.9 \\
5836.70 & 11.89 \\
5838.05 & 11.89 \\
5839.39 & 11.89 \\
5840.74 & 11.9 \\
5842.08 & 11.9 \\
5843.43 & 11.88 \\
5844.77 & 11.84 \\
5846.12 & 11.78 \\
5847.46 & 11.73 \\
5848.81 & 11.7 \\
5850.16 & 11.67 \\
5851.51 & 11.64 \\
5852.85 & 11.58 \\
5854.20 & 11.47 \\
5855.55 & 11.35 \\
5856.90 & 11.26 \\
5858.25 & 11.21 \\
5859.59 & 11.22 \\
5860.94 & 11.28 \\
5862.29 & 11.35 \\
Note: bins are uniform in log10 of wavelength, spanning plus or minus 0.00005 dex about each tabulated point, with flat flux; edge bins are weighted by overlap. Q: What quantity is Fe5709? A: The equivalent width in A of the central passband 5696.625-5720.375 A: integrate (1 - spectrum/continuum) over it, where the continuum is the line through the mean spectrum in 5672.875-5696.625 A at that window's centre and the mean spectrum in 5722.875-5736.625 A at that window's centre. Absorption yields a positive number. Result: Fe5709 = 0.6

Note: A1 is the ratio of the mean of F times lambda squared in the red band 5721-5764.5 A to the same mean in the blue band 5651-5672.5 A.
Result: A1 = 1.0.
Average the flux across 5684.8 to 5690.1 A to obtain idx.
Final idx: 11.8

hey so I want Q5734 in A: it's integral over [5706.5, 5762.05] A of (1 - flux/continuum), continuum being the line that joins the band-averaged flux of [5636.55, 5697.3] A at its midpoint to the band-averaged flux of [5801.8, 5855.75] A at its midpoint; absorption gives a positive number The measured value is -0.5 A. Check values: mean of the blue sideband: 11.9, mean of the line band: 12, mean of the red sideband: 11.8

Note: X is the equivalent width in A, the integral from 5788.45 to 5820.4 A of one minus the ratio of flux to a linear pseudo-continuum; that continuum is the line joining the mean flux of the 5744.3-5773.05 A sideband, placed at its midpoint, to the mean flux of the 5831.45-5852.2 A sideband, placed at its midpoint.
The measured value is 0.1 A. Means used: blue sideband 12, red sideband 11.8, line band 11.9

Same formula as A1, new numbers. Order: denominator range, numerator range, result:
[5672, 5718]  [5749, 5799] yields 1.03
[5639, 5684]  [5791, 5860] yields 1.05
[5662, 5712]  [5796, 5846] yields 1.05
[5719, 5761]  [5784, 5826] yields 1.00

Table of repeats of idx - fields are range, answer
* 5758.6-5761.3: 11.9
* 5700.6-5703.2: 11.8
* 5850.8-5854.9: 11.6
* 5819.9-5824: 12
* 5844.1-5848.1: 11.8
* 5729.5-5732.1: 12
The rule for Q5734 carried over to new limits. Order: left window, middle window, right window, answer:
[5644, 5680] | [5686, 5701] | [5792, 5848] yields 0.2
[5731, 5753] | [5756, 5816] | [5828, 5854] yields 0.6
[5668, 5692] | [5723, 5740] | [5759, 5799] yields -0.2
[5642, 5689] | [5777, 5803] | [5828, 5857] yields 0.0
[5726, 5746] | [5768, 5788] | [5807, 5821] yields 0.2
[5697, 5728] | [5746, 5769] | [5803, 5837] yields -0.2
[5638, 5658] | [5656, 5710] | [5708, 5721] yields 0.0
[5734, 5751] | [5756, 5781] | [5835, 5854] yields 0.2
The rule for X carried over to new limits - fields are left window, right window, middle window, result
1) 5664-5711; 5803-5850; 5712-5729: -0.3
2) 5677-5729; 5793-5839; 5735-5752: -0.4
